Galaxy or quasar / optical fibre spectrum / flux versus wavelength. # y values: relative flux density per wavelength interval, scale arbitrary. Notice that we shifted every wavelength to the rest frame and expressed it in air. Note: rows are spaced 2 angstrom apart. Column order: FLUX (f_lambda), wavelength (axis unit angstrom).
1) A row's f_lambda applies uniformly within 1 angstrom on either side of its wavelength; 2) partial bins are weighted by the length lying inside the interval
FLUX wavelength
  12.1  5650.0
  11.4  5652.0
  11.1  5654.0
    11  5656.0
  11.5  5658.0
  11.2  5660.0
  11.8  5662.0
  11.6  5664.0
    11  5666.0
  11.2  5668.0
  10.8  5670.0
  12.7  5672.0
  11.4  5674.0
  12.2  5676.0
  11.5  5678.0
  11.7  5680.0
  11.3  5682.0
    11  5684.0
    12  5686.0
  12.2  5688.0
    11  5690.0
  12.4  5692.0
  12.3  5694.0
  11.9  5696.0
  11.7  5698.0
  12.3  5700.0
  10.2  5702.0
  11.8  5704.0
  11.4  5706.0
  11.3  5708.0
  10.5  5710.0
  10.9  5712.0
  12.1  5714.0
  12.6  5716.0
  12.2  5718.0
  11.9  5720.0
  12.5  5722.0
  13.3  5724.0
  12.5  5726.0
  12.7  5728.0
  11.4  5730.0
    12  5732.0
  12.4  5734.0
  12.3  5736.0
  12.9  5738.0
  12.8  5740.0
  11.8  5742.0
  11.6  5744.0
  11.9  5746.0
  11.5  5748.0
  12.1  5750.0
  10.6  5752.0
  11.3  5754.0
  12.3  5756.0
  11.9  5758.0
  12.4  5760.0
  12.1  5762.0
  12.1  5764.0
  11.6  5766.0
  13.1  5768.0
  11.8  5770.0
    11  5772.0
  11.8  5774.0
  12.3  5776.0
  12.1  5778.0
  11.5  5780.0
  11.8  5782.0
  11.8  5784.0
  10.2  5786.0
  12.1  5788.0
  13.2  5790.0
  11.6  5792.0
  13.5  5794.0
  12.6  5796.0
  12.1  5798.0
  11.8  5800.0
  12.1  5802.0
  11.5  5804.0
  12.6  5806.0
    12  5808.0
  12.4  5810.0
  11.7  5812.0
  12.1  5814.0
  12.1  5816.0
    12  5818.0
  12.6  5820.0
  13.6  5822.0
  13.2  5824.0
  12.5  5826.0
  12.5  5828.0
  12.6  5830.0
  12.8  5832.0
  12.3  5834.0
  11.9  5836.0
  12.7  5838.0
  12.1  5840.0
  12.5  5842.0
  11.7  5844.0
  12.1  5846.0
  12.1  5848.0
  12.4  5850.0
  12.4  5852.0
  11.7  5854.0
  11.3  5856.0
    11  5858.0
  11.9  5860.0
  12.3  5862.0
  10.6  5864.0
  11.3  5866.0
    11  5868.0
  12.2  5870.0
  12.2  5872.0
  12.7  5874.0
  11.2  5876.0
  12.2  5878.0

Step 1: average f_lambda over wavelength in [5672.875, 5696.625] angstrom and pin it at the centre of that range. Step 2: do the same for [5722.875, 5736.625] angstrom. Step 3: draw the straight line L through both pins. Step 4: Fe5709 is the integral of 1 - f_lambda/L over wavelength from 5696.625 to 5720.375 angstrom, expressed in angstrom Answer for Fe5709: 1.0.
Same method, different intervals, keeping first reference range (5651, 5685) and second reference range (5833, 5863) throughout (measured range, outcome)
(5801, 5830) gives -1.07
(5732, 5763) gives -0.79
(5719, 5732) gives -0.82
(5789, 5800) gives -0.63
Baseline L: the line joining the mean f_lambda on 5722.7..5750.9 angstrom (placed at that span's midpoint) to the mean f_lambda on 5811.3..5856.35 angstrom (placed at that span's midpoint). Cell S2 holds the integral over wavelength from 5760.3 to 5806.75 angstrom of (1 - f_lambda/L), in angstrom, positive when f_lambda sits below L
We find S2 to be 1.0 angstrom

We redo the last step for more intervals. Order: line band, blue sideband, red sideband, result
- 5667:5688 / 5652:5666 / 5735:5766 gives -0.3 angstrom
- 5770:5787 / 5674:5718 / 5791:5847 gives 0.7 angstrom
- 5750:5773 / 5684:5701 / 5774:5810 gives 0.3 angstrom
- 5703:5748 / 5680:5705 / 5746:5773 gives -1.0 angstrom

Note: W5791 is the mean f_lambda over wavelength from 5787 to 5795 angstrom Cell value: 12.6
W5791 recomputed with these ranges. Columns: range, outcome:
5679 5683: 11.5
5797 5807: 12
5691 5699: 12.1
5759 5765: 12.2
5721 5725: 12.9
